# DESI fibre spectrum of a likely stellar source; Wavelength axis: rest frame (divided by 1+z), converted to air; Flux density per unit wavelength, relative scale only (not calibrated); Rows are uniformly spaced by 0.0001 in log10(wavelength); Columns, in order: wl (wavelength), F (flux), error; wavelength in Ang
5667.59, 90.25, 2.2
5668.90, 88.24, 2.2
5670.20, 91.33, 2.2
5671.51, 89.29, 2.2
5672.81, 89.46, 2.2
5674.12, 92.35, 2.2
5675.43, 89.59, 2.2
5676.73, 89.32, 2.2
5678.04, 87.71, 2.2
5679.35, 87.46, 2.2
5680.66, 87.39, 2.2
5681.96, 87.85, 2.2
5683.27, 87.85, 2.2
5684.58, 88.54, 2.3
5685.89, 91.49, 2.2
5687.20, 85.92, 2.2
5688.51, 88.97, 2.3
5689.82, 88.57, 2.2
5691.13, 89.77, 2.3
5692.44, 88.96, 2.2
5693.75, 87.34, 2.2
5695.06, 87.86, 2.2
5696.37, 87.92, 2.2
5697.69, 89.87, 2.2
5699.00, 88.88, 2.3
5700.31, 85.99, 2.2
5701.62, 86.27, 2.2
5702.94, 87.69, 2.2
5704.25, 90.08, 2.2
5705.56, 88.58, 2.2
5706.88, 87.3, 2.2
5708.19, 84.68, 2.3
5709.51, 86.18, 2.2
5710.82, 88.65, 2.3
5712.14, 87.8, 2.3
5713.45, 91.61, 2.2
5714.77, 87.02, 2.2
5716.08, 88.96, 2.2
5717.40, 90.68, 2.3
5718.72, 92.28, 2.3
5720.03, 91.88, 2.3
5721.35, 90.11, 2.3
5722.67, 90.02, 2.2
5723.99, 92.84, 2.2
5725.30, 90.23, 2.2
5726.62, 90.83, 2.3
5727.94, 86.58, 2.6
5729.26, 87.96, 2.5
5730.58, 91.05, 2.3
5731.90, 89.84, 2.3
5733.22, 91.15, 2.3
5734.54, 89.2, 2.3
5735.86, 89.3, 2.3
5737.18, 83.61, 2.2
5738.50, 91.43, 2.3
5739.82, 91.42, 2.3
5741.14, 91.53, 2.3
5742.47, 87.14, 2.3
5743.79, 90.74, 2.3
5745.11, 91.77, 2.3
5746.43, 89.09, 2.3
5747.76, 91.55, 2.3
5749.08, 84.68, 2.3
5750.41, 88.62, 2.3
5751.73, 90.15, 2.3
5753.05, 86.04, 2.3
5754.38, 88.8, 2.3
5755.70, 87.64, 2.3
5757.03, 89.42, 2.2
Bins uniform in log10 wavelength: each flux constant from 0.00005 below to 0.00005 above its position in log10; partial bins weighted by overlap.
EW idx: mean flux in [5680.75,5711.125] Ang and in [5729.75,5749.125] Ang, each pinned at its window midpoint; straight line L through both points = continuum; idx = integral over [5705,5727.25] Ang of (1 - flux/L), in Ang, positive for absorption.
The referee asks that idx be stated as -0.14 Ang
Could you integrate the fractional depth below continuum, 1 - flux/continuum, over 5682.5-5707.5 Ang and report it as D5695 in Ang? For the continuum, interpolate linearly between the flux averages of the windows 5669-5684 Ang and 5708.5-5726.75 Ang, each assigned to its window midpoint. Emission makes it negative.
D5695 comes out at 0.3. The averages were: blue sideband 89.1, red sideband 89.8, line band 88.3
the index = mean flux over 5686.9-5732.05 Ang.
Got 88.8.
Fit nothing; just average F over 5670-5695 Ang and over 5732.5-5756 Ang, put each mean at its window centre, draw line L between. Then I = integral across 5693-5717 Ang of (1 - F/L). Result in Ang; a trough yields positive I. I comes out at 0.27 Ang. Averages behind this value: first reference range 88.8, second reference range 89.1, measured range 88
